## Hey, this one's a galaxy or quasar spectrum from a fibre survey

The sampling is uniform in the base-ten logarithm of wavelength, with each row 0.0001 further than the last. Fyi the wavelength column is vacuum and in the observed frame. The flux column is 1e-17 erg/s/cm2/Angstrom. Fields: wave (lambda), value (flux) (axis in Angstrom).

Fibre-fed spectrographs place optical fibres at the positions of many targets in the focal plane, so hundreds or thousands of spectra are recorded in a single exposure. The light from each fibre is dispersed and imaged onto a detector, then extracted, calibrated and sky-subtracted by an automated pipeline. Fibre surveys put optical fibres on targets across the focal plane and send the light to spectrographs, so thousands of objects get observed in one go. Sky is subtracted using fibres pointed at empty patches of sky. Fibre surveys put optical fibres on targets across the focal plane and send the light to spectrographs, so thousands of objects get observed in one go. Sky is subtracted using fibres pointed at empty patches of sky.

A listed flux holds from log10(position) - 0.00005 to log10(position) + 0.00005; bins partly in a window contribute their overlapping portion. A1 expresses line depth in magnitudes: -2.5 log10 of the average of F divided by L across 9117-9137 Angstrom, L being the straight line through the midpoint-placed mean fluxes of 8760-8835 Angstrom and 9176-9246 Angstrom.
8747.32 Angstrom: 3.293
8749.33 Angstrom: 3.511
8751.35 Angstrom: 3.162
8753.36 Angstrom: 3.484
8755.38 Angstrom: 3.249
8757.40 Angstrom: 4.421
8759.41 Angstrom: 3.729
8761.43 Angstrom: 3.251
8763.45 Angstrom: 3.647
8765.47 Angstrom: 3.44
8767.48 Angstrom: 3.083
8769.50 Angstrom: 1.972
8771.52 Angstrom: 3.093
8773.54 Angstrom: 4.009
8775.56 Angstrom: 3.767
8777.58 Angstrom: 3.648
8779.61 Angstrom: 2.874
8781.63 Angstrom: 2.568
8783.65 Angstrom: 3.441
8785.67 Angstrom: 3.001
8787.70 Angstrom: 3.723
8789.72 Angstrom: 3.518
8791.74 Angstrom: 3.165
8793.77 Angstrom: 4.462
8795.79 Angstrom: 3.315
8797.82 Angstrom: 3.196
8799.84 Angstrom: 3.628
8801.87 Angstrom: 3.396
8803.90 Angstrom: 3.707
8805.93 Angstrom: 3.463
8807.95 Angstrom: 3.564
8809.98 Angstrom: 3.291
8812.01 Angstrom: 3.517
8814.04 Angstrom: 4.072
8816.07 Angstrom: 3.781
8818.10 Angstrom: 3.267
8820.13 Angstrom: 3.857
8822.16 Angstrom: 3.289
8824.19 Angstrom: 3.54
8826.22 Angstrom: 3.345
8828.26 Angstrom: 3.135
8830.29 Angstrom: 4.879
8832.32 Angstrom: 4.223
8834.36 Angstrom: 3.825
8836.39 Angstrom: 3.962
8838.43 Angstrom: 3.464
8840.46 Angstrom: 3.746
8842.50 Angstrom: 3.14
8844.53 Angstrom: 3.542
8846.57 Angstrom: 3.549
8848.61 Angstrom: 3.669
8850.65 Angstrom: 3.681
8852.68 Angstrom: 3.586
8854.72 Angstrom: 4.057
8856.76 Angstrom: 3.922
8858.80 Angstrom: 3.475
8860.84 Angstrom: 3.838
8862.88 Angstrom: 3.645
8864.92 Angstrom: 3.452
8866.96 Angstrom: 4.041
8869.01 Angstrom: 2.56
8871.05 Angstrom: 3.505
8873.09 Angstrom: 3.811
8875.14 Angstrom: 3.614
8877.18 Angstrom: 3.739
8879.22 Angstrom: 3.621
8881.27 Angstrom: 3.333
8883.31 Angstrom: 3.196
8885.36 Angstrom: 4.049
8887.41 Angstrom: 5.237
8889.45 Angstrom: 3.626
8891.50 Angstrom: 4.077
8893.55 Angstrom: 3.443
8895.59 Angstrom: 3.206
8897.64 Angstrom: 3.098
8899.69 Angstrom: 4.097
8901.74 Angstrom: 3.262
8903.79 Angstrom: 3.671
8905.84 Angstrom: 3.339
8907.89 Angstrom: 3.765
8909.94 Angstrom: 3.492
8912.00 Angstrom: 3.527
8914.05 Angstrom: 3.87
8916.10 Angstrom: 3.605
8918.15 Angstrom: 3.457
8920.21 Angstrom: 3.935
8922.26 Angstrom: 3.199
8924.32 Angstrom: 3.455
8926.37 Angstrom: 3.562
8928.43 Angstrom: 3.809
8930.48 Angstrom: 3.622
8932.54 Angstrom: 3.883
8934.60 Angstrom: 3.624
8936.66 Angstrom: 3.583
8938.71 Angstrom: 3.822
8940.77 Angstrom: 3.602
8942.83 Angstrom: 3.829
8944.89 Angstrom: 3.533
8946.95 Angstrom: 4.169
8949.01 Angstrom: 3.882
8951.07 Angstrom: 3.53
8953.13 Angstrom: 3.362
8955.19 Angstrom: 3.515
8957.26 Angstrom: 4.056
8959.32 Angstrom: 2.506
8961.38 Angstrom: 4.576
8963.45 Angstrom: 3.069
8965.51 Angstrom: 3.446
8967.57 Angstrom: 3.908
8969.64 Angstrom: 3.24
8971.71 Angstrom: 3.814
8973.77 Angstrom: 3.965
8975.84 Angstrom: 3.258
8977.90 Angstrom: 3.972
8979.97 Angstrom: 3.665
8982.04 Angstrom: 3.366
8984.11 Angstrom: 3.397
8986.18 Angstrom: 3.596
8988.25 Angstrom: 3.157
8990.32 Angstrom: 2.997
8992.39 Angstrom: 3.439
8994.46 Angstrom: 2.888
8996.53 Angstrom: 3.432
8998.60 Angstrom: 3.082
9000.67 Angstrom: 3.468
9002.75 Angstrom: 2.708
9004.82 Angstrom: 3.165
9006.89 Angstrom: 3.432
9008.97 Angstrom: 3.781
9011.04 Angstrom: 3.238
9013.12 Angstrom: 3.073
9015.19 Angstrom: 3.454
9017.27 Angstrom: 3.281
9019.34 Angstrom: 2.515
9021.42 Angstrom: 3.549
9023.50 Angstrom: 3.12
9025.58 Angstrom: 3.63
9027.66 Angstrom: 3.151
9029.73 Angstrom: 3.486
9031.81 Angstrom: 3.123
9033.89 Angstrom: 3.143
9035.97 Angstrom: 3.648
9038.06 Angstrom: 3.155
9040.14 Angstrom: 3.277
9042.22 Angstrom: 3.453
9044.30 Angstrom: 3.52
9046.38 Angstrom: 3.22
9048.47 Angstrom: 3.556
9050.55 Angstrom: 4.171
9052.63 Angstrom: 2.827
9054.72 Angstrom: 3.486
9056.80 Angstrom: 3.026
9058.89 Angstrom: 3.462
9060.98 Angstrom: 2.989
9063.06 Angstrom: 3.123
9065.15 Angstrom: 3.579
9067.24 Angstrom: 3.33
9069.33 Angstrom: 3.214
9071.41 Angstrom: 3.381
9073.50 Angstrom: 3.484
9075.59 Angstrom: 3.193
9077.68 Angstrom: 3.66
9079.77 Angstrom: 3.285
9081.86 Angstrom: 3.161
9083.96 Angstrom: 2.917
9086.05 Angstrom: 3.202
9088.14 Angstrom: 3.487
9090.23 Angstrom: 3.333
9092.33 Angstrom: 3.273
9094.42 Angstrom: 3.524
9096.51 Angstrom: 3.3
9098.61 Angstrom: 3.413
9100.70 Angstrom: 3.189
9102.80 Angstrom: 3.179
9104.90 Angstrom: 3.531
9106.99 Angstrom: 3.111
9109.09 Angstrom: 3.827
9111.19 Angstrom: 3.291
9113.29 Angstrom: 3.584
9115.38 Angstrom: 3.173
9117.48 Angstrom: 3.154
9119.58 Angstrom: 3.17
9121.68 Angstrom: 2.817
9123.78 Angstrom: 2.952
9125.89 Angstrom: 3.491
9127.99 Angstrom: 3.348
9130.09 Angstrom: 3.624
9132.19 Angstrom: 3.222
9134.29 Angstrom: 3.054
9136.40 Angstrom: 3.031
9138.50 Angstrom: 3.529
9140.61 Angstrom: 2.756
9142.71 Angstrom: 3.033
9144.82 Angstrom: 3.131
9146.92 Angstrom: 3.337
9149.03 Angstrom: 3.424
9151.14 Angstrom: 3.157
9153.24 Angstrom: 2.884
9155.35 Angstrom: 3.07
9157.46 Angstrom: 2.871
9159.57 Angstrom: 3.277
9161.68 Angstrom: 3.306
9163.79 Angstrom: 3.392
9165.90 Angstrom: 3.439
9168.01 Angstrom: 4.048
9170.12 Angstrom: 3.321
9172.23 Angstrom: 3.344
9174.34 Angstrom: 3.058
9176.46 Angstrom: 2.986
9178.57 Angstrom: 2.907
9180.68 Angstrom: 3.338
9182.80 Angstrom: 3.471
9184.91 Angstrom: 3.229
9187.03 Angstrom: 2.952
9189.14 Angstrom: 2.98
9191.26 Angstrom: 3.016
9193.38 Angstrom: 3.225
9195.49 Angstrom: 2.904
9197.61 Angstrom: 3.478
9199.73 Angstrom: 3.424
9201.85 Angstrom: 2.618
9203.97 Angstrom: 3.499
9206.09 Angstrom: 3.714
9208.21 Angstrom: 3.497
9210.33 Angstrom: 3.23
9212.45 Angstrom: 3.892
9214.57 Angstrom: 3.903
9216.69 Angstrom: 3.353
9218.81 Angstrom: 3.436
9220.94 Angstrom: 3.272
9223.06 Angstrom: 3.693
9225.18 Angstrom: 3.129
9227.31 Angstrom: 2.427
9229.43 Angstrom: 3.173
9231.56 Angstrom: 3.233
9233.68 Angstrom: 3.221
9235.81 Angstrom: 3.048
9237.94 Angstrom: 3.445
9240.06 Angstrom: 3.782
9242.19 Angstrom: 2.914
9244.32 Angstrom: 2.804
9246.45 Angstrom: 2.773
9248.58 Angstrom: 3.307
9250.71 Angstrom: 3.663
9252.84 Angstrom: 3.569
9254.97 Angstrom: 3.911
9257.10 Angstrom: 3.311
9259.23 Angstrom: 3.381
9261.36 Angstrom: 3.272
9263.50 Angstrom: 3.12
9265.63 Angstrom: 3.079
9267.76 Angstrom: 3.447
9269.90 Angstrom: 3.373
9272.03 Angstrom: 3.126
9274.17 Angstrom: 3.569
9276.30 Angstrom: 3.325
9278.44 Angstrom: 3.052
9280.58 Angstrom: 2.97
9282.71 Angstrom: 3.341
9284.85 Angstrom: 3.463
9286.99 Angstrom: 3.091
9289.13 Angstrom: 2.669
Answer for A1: 0.04 mag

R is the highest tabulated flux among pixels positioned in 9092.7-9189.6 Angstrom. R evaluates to 4.048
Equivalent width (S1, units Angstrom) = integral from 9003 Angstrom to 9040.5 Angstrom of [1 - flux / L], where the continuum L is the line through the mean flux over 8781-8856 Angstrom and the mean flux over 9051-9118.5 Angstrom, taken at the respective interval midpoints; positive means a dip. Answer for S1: 1.1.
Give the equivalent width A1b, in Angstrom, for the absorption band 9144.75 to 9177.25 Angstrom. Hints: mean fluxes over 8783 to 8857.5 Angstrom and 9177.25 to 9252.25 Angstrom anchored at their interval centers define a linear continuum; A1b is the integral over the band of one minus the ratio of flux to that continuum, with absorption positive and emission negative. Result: 0.5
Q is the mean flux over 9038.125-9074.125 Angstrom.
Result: 3.35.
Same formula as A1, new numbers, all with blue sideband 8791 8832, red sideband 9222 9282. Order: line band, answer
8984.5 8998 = 0.068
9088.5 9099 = 0.003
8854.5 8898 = -0.032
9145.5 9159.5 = 0.067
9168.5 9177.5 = 0.029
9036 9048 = 0.020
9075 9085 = 0.049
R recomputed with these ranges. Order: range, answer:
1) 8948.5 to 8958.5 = 4.056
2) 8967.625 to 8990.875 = 3.972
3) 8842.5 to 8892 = 5.237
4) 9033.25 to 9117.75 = 4.171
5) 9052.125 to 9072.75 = 3.579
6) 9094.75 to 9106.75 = 3.531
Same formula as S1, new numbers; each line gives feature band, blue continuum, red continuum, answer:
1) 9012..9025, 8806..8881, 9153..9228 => 1.03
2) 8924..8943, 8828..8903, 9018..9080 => -0.67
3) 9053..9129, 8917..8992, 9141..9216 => 2.25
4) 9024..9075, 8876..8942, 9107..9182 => 0.85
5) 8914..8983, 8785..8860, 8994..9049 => -4.62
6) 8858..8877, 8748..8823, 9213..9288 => -0.77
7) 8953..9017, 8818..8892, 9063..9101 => 1.18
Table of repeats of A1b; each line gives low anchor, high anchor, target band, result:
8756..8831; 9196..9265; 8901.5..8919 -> -0.66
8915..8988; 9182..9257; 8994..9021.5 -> 2.60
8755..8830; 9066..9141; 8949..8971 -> -1.14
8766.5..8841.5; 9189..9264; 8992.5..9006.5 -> 1.04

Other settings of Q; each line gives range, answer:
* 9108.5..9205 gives 3.22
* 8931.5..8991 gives 3.6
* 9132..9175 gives 3.22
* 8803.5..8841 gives 3.68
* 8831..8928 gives 3.65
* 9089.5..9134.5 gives 3.3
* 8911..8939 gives 3.64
